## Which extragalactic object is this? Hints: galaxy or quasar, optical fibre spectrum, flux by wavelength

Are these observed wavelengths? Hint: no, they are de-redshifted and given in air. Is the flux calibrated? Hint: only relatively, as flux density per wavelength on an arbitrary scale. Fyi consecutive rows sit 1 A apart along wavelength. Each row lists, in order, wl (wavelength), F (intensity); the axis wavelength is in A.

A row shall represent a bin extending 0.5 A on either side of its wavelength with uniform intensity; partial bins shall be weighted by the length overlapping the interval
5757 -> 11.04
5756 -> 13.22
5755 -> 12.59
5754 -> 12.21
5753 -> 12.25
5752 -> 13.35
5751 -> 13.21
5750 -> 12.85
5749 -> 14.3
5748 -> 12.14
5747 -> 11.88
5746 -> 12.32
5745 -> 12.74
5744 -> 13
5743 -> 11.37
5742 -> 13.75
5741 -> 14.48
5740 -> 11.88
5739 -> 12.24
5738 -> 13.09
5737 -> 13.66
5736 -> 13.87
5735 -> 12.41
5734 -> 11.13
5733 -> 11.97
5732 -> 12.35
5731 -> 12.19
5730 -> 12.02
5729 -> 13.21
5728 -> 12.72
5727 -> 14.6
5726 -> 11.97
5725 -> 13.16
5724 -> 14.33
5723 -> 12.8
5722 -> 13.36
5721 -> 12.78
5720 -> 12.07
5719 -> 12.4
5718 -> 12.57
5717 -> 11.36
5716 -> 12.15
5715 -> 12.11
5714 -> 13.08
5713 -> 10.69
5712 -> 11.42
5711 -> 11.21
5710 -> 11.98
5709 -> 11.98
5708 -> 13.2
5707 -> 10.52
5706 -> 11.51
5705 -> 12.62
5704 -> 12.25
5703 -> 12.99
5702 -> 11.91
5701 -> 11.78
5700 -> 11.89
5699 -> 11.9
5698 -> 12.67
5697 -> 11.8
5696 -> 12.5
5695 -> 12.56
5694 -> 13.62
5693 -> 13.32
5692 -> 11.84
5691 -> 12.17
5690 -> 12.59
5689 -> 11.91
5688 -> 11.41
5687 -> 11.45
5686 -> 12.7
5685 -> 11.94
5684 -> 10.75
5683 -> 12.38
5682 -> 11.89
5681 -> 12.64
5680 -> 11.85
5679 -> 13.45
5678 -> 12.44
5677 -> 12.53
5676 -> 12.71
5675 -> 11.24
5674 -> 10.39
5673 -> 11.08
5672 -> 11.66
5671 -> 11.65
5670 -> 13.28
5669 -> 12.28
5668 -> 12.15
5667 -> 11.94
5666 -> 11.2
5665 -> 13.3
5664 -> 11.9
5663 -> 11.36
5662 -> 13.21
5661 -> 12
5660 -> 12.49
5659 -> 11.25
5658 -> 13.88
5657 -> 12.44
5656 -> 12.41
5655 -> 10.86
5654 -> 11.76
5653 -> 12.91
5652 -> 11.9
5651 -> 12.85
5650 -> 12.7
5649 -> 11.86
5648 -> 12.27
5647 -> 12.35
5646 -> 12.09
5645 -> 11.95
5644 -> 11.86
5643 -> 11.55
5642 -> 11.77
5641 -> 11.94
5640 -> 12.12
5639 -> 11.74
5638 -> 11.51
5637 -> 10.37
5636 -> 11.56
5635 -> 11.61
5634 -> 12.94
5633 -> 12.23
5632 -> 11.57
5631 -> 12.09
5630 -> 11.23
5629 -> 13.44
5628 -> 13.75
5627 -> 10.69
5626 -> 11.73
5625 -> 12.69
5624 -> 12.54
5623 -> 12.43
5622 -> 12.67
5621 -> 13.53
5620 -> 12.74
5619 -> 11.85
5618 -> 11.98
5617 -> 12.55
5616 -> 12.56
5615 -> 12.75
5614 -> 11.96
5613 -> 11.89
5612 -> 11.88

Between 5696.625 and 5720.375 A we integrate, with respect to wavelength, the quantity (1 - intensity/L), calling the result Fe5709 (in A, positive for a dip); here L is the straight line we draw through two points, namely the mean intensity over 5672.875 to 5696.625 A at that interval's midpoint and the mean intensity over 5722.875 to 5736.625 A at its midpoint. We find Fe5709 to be 0.9 A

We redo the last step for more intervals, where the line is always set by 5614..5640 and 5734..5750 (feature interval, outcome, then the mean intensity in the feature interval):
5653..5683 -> 0.7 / 12.1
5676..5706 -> 0.7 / 12.3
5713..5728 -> 0.0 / 12.7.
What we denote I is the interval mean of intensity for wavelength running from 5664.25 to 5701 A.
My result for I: 12.1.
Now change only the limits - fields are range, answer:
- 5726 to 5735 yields 12.5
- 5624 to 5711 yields 12.1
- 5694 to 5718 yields 12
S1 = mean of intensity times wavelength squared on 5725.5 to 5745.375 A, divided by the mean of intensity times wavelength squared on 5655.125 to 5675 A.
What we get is 1.1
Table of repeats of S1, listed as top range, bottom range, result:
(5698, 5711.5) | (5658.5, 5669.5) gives 1.01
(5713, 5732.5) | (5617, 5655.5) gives 1.08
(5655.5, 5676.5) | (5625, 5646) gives 1.03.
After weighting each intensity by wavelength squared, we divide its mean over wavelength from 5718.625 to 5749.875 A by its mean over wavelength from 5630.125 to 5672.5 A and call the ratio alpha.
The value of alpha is 1.1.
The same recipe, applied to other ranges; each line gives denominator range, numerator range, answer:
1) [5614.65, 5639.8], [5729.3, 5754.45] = 1.08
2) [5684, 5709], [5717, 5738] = 1.06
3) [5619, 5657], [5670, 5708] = 1.02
